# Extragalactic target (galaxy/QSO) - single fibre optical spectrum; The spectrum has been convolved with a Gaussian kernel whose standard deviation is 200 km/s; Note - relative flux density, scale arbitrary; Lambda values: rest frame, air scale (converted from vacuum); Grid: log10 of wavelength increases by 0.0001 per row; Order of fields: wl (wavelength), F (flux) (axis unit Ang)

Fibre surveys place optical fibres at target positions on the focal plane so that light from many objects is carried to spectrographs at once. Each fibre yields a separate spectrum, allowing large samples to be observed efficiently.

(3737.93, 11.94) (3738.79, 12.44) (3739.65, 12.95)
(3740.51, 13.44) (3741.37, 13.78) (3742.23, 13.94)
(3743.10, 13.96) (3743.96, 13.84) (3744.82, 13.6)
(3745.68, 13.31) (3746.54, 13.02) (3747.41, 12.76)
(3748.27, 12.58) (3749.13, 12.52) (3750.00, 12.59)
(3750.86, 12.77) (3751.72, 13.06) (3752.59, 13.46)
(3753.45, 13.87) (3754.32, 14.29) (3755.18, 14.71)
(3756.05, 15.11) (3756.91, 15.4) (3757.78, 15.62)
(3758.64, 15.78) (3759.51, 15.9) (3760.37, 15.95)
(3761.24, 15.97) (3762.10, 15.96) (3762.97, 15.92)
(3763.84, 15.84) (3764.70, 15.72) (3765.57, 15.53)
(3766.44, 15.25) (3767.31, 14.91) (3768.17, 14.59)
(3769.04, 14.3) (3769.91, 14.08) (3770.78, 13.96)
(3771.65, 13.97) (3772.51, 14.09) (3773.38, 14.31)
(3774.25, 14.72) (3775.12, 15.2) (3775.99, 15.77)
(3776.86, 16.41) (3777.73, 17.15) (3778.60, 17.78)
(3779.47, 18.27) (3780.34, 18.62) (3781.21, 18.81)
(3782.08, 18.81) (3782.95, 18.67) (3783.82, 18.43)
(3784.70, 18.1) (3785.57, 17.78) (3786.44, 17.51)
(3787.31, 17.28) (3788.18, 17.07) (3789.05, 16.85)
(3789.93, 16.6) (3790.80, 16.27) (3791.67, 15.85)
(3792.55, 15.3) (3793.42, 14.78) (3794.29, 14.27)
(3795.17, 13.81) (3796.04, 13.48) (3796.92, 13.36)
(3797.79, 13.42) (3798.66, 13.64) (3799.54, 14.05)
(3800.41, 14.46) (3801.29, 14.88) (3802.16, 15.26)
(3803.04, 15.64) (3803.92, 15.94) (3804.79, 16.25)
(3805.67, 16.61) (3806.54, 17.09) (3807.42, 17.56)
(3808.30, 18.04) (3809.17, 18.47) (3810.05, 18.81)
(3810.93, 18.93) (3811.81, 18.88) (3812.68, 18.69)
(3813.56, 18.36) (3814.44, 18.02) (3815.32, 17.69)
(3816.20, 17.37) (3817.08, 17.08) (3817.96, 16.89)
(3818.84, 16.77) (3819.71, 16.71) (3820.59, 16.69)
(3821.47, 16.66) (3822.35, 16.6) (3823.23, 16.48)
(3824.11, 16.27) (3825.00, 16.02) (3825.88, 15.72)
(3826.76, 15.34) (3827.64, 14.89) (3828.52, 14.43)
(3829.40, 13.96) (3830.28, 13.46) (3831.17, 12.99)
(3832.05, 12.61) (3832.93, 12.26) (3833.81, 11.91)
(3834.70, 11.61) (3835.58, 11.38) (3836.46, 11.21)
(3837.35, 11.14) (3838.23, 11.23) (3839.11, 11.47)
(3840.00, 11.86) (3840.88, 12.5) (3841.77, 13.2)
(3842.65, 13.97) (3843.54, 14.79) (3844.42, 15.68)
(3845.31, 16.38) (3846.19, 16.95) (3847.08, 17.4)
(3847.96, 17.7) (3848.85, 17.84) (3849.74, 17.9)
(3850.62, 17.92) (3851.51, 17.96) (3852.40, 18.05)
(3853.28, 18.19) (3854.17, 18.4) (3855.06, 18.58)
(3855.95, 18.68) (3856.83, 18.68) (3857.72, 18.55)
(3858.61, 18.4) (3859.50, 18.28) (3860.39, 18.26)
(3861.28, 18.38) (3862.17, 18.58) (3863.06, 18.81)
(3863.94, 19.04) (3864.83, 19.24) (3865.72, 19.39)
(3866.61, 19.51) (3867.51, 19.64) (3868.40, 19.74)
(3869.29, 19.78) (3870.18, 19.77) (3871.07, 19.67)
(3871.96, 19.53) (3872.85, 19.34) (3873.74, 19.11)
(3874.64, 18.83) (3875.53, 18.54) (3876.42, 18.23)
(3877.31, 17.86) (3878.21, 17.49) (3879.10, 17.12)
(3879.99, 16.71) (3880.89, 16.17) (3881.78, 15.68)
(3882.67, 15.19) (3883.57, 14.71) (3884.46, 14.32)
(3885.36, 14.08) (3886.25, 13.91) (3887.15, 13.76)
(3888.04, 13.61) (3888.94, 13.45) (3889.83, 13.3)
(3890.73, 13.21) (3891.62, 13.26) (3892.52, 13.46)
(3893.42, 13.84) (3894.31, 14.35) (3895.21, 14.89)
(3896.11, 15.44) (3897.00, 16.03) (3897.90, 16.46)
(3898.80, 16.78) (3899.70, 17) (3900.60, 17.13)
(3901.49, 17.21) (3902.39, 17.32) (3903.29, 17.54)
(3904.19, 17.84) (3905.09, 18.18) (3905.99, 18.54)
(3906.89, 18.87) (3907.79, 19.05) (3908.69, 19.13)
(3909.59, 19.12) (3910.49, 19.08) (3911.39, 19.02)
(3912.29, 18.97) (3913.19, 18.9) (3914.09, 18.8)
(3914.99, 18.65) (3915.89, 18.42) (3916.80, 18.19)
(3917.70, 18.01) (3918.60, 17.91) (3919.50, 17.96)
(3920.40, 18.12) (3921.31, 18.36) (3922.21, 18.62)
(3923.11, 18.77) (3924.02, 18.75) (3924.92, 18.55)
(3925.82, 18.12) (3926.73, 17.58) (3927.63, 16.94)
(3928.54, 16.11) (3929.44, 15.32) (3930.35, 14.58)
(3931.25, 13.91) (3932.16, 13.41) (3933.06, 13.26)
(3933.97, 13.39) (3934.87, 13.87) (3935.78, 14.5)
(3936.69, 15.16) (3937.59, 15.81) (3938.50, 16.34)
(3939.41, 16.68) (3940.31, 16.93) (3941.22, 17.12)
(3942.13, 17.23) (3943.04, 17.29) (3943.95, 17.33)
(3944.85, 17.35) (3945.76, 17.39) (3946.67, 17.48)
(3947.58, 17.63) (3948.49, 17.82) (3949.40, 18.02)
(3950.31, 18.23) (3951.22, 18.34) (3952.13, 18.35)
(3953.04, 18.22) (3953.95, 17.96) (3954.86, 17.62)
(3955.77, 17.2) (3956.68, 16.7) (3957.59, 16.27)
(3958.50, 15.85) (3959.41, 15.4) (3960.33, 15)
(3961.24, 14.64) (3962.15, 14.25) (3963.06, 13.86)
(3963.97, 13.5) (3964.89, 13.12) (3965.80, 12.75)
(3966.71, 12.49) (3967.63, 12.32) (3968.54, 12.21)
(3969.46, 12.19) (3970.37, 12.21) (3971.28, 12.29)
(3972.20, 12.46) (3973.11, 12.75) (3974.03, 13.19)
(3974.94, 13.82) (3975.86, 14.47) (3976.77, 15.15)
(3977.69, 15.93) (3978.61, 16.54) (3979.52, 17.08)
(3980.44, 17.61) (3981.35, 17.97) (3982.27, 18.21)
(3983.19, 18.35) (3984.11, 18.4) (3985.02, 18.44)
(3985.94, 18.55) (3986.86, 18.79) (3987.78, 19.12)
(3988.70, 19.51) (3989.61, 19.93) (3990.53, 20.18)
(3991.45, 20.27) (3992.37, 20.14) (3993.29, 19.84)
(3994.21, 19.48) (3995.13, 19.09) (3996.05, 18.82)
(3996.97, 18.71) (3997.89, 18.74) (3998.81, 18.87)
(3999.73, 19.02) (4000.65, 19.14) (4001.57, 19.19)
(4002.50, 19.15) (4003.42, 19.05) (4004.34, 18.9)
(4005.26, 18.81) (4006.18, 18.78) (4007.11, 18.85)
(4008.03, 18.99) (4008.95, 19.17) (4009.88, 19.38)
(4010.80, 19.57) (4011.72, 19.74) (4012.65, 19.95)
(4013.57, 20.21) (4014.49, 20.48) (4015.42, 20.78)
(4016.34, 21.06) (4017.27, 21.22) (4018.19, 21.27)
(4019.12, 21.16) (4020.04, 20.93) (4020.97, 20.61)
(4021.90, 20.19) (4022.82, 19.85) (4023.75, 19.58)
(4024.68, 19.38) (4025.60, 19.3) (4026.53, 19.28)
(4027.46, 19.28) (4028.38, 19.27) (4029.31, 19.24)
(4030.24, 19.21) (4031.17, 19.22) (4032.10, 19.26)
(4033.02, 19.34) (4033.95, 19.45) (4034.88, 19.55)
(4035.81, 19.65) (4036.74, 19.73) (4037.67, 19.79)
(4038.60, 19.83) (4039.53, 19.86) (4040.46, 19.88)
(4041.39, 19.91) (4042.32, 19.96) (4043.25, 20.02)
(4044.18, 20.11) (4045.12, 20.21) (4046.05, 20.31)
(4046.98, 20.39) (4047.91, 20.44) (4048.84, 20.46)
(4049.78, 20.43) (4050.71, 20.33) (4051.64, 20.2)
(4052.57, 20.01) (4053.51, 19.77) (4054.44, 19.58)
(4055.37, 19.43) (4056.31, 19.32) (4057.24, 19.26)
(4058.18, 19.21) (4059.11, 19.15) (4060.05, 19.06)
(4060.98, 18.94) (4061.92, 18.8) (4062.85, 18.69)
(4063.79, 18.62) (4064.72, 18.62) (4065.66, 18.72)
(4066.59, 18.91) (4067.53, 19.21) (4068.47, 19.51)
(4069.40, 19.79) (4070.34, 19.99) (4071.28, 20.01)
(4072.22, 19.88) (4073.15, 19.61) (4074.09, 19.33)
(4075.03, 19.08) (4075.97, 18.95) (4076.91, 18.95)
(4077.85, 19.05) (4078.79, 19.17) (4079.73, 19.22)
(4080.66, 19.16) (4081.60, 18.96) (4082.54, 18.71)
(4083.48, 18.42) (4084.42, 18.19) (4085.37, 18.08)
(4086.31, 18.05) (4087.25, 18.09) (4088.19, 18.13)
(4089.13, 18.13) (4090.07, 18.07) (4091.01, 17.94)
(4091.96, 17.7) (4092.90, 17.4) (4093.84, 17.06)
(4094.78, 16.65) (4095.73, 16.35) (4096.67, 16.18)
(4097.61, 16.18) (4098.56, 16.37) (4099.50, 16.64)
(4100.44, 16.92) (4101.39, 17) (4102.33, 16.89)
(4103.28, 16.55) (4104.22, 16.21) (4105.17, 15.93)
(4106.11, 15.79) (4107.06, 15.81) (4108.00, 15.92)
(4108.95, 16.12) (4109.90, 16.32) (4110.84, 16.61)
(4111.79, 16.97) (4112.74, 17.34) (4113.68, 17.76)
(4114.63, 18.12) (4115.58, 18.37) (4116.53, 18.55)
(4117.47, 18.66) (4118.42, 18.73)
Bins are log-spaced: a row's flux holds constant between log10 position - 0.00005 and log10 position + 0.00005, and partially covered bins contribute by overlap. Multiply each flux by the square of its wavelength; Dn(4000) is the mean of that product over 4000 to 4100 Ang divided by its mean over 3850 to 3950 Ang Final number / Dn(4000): 1.2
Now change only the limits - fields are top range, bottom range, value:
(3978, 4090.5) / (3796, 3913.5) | 1.29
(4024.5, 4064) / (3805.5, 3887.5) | 1.30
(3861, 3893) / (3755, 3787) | 1.12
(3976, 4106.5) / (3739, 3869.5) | 1.35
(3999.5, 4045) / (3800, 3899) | 1.32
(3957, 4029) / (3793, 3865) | 1.21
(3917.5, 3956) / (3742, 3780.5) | 1.25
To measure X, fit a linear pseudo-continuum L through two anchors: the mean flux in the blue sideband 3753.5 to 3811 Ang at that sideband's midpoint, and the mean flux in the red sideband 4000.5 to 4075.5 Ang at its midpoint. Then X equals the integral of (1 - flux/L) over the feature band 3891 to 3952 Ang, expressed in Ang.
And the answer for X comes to 3.2 Ang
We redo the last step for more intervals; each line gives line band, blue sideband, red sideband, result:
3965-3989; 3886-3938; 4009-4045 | 4.0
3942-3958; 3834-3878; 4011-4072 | 0.7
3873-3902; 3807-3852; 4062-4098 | 1.0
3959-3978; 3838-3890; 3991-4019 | 5.4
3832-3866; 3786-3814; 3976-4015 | 1.7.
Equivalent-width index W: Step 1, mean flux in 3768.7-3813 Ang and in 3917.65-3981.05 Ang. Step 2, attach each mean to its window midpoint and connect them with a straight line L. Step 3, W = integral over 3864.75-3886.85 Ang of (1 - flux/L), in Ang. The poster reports -2.3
